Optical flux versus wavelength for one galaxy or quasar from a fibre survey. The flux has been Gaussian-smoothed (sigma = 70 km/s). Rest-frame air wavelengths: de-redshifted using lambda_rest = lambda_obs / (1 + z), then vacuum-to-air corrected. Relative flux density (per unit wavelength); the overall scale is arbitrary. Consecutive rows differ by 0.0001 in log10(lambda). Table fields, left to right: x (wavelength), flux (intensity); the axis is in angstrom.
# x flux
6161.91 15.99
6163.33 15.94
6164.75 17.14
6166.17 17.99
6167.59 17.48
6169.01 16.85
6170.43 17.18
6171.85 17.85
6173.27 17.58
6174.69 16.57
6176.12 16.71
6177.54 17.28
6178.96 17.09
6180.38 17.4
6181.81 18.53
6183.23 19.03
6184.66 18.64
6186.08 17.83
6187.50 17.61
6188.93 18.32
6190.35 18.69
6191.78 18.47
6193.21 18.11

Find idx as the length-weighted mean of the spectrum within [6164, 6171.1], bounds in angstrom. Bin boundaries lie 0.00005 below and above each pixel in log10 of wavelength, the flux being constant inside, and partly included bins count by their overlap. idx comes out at 17.3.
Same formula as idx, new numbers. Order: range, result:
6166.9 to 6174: 17.4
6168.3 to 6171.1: 17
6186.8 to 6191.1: 18.2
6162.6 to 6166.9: 17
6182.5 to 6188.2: 18.3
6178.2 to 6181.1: 17.2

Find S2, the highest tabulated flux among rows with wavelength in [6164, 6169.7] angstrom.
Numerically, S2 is 17.99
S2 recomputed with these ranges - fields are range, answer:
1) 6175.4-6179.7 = 17.28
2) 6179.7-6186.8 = 19.03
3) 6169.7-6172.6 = 17.85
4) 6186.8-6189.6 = 18.32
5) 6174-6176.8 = 16.71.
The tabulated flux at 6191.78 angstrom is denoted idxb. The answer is 18.47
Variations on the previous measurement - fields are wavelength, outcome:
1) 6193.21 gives 18.11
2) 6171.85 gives 17.85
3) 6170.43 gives 17.18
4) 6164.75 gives 17.14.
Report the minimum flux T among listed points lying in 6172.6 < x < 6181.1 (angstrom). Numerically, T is 16.57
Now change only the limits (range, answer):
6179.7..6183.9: 17.4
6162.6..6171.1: 15.94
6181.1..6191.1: 17.61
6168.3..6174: 16.85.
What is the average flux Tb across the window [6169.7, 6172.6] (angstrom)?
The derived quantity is 17.5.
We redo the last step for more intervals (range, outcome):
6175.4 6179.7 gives 17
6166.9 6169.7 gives 17.2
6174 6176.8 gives 16.6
